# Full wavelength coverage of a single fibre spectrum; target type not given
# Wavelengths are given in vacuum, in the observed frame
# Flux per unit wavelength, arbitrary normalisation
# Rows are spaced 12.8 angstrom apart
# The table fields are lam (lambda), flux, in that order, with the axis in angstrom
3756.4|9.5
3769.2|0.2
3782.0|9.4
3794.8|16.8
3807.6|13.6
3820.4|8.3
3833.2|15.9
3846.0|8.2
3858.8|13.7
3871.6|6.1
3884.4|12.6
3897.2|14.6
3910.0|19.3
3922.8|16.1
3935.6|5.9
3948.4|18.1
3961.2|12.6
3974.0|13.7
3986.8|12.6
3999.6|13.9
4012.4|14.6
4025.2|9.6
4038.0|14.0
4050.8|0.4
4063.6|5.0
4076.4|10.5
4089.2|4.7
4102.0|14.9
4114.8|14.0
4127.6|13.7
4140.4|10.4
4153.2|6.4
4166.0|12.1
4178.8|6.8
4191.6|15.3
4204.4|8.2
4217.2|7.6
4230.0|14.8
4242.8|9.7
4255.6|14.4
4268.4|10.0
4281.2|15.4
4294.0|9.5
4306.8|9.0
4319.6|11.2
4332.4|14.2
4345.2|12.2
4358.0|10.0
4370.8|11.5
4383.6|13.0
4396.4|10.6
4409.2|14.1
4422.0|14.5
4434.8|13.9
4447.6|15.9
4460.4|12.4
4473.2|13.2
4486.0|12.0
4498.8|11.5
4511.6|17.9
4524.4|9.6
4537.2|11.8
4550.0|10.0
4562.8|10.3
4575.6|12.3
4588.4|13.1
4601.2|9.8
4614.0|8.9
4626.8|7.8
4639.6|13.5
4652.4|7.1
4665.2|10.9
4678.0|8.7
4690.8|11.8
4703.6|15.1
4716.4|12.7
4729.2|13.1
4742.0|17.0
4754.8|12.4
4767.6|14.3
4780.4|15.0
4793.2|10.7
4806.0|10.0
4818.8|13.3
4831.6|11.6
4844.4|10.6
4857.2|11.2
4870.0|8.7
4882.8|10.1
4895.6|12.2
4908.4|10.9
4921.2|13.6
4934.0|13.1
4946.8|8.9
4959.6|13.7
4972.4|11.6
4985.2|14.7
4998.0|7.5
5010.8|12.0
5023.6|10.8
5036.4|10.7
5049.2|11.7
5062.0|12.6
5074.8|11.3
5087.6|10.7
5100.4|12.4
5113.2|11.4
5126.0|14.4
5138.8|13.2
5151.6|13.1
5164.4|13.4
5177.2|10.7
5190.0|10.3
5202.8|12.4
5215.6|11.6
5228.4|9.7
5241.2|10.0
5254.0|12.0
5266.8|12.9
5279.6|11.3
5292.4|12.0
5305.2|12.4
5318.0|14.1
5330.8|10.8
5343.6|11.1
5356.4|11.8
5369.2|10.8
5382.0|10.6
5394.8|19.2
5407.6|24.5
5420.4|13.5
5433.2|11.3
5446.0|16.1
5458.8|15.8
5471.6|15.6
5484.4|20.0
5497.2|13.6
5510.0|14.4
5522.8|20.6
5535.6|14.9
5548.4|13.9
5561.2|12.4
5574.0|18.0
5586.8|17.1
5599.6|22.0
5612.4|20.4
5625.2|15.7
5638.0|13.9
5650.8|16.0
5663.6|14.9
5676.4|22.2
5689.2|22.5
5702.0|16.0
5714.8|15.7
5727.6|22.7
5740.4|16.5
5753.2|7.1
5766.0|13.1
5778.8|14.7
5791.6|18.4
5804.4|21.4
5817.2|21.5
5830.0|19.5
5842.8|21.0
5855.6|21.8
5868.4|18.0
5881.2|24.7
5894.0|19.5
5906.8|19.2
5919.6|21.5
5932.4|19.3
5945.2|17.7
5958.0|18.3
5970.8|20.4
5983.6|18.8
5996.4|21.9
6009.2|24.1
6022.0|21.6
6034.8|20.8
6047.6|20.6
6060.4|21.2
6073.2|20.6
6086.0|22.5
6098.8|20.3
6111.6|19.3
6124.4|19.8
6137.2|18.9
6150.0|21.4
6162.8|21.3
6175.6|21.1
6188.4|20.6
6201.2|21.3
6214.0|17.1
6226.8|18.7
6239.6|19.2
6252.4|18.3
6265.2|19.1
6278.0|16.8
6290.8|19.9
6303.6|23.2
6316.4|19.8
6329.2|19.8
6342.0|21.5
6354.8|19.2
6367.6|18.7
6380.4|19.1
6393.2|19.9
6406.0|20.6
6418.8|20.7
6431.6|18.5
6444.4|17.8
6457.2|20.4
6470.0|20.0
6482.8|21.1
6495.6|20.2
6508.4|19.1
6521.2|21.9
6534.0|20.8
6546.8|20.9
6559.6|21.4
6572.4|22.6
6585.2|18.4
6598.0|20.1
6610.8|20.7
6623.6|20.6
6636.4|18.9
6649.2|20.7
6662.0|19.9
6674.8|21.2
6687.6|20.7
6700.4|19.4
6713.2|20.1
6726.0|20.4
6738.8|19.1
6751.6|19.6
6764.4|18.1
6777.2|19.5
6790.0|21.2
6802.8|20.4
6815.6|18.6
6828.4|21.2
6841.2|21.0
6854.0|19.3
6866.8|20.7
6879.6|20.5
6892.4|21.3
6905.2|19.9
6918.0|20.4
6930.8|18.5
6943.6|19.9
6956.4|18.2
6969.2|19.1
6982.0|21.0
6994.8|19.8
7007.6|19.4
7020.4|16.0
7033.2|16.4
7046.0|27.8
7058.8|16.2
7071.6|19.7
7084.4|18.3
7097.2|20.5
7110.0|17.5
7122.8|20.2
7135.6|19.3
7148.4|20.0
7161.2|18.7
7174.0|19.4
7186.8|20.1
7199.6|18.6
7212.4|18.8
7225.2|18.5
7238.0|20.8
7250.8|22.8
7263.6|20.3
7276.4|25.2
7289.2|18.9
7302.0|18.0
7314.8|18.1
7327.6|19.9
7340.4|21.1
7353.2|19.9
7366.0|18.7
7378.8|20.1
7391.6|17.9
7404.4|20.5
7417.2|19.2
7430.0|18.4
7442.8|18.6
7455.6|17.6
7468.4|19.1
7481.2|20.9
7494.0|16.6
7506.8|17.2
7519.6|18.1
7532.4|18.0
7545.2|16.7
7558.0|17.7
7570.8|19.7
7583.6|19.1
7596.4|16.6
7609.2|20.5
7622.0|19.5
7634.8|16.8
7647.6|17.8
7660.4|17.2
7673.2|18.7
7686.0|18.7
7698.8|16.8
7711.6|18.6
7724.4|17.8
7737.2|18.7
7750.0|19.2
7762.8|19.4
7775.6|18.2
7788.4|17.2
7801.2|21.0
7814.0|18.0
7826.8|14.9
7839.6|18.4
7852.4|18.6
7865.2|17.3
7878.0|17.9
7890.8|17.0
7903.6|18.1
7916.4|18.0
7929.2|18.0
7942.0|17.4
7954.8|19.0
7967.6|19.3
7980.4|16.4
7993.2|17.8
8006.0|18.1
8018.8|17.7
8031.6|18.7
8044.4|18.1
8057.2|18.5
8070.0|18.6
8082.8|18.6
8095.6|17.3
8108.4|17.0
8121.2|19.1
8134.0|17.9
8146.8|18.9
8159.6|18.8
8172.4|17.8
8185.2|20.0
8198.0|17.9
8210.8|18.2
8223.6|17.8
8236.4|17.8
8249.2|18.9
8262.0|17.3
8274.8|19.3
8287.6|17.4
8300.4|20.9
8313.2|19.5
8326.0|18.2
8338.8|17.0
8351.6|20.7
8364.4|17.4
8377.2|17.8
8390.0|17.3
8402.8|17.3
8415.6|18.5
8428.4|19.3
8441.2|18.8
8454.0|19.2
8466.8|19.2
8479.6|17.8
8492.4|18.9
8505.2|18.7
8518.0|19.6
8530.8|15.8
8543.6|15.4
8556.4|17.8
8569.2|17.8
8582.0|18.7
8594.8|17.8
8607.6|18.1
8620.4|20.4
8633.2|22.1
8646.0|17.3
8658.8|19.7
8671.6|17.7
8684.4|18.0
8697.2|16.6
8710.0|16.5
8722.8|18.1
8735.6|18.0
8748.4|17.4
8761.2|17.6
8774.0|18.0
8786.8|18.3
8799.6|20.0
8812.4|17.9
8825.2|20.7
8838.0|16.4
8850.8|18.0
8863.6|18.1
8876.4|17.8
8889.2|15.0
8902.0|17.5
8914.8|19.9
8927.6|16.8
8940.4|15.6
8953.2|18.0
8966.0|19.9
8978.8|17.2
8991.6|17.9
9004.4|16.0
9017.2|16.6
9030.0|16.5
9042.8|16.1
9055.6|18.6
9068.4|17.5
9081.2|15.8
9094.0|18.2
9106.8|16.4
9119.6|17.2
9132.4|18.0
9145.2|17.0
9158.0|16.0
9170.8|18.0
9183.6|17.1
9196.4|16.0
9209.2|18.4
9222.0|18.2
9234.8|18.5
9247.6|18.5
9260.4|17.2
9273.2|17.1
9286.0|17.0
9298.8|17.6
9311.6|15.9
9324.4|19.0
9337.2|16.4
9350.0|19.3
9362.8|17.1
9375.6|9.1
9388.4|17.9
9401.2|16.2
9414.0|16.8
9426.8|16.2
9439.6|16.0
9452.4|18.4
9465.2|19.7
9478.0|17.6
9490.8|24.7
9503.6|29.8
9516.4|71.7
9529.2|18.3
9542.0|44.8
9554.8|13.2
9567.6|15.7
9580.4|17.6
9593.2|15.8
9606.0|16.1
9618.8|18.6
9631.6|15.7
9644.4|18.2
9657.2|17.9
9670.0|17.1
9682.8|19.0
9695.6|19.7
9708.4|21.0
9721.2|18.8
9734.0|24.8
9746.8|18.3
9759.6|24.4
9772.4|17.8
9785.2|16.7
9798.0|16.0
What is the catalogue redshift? 0.449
